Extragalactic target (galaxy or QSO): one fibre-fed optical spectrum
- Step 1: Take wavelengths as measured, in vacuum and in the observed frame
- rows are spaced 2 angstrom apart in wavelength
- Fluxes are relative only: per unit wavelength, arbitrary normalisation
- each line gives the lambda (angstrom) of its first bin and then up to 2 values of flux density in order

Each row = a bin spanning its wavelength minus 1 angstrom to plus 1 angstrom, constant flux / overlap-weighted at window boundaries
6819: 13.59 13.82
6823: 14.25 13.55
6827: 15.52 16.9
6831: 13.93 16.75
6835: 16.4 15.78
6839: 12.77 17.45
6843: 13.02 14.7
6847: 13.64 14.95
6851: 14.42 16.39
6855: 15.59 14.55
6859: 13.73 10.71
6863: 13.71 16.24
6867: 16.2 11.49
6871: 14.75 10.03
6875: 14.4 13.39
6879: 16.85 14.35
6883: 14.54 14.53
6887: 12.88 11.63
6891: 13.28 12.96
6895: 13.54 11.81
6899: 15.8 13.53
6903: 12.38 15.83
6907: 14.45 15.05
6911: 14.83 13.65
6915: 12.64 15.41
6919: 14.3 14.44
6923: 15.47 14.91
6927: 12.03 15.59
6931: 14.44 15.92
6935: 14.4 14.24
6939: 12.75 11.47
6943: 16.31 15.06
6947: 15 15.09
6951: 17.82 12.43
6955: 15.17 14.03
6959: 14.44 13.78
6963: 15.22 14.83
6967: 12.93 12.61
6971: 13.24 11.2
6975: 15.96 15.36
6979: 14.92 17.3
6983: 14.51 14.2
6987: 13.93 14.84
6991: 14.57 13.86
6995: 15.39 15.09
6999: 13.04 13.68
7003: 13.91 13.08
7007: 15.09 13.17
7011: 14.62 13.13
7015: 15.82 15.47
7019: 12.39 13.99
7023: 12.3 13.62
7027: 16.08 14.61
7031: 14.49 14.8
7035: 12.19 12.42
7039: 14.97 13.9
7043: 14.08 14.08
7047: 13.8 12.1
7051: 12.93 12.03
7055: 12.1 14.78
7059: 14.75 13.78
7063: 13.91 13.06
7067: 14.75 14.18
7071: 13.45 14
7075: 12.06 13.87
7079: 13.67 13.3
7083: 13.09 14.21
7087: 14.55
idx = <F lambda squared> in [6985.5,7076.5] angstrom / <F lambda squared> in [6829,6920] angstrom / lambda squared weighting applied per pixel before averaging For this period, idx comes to 1.0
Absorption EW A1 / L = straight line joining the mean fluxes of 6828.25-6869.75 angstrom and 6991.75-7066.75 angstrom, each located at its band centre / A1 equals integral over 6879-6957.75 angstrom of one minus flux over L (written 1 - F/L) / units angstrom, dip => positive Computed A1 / 0.9 angstrom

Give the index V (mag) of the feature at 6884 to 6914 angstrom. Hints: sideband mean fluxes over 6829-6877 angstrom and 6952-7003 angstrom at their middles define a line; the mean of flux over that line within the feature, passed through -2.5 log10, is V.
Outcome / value 0.05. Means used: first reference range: 14.4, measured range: 13.7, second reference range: 14.3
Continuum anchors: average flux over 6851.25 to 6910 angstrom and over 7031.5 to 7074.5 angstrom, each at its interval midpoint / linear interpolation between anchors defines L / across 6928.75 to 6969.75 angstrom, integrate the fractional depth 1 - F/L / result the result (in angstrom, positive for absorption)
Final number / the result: -1.85 angstrom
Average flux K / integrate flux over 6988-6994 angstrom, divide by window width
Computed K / 14.4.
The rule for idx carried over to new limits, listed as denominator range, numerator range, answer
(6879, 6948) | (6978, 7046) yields 1.03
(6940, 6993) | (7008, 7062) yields 0.97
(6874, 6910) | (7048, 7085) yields 1.01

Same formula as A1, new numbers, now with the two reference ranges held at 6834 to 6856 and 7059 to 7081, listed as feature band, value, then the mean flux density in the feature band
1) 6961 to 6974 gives 0.8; 13.4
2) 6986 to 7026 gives 0.1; 14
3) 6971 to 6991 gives -0.6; 14.6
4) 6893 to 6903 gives 0.8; 13.5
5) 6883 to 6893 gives 1.0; 13.2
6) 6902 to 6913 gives 0.2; 14.4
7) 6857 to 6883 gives 1.7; 13.9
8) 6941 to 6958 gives -0.6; 14.9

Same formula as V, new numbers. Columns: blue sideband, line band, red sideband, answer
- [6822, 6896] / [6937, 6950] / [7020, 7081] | -0.02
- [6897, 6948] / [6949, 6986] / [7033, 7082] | -0.03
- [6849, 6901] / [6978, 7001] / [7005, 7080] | -0.06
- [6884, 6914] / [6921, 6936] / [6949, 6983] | -0.05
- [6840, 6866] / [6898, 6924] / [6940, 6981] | 0.00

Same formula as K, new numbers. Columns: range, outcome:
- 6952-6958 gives 13.9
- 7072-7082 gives 13.4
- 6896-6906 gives 13.9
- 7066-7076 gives 13.7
